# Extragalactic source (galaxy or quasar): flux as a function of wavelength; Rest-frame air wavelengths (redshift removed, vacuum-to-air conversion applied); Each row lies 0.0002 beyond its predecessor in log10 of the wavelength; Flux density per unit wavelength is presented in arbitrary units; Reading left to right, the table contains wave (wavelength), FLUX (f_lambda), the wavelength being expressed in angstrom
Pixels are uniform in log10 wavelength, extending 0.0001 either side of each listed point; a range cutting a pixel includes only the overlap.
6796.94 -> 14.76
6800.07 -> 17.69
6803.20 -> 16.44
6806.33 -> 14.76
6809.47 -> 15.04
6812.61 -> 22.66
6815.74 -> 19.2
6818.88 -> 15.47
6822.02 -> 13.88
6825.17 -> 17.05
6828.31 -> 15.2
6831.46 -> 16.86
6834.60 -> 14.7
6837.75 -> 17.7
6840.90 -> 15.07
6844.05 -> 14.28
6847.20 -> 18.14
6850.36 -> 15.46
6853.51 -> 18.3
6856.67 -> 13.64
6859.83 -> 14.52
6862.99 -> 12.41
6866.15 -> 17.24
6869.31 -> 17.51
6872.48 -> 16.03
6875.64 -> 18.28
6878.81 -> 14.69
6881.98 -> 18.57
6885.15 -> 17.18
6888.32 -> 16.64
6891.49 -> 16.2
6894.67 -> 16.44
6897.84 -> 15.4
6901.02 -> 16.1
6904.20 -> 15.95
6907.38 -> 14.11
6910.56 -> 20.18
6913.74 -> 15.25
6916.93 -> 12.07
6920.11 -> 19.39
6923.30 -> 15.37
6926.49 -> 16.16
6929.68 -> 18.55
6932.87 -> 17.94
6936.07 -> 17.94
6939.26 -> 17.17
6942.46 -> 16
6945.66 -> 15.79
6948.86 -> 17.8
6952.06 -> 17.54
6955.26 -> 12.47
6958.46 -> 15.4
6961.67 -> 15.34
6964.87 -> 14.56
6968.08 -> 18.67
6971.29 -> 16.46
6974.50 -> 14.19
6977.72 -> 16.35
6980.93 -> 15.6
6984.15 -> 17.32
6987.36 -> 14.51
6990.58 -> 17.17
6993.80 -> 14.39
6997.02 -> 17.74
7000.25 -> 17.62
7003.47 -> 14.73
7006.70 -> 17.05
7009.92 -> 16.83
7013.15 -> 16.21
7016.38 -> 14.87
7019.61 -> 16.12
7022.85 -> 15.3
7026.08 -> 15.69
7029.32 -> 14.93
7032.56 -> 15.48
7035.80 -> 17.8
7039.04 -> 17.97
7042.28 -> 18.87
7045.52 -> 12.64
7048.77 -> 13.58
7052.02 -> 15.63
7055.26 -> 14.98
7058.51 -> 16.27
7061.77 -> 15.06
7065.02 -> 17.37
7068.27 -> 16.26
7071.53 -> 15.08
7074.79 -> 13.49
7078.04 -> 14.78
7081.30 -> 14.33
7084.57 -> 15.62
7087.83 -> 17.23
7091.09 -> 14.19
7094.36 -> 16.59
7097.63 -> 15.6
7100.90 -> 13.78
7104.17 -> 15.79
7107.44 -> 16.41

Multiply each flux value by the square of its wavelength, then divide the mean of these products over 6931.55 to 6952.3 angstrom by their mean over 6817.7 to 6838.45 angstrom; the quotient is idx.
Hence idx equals 1.1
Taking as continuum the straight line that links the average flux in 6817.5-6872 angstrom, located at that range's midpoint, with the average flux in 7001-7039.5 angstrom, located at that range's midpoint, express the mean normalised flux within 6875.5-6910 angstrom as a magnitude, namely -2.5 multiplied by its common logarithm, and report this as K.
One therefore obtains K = -0.04 mag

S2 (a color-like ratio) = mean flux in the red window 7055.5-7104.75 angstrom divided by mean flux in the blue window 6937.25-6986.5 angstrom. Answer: 0.96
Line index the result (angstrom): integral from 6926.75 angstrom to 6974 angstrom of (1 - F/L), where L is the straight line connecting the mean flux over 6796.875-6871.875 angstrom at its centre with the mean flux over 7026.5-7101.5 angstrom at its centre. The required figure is -1.8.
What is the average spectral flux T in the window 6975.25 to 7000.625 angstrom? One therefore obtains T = 16.2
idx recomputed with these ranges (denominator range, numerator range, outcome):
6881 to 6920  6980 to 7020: 1.02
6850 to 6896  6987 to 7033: 1.02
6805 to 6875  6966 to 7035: 1.04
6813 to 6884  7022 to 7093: 1.02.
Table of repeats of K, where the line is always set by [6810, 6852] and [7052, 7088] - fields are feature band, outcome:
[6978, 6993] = -0.017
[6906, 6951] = -0.041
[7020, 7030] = 0.015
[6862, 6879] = 0.007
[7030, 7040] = -0.082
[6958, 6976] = 0.008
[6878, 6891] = -0.036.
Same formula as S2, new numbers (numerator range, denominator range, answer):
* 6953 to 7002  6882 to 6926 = 0.98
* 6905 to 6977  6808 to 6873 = 1.00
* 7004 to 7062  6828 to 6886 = 0.98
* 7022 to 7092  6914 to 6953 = 0.93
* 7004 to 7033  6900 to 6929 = 0.98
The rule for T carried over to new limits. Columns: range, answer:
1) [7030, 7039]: 16.7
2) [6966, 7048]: 16.1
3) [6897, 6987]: 16.2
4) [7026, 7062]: 15.8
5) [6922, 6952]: 17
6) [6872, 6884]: 17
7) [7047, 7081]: 15.2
